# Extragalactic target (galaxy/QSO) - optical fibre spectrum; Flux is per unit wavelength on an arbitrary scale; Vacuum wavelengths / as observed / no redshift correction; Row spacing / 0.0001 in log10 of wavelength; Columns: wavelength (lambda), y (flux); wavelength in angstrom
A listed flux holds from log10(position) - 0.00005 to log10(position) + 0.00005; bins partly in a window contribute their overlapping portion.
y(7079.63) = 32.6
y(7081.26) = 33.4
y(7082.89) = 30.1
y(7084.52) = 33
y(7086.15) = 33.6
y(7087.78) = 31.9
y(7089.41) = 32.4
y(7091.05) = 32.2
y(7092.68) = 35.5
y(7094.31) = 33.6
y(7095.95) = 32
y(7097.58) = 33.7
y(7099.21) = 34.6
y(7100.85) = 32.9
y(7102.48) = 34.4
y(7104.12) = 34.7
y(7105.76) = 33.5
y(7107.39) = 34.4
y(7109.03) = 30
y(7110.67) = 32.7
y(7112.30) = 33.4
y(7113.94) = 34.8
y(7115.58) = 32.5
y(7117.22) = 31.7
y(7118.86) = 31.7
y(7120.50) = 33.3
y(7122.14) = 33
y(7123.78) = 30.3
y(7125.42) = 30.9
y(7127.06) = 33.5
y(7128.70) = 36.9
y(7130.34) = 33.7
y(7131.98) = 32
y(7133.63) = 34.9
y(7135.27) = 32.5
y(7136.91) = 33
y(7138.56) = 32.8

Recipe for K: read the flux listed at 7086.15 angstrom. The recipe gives 33.6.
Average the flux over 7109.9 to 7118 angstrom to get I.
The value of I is 33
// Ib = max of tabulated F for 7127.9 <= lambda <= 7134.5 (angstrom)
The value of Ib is 36.9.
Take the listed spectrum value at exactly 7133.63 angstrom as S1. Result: 34.9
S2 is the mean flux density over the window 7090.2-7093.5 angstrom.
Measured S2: 33.8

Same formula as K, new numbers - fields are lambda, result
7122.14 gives 33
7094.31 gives 33.6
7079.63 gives 32.6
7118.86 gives 31.7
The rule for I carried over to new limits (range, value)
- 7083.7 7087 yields 33.3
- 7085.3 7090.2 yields 32.7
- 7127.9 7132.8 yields 34.2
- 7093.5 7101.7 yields 33.4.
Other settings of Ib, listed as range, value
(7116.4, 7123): 33.3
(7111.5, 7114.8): 34.8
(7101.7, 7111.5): 34.7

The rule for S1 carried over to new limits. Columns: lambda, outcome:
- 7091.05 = 32.2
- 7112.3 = 33.4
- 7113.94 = 34.8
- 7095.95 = 32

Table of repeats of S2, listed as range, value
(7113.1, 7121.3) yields 32.8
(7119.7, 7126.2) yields 31.9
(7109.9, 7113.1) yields 33.1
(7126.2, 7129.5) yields 35.2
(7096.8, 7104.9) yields 34.1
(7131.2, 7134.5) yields 33.4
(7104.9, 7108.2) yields 34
